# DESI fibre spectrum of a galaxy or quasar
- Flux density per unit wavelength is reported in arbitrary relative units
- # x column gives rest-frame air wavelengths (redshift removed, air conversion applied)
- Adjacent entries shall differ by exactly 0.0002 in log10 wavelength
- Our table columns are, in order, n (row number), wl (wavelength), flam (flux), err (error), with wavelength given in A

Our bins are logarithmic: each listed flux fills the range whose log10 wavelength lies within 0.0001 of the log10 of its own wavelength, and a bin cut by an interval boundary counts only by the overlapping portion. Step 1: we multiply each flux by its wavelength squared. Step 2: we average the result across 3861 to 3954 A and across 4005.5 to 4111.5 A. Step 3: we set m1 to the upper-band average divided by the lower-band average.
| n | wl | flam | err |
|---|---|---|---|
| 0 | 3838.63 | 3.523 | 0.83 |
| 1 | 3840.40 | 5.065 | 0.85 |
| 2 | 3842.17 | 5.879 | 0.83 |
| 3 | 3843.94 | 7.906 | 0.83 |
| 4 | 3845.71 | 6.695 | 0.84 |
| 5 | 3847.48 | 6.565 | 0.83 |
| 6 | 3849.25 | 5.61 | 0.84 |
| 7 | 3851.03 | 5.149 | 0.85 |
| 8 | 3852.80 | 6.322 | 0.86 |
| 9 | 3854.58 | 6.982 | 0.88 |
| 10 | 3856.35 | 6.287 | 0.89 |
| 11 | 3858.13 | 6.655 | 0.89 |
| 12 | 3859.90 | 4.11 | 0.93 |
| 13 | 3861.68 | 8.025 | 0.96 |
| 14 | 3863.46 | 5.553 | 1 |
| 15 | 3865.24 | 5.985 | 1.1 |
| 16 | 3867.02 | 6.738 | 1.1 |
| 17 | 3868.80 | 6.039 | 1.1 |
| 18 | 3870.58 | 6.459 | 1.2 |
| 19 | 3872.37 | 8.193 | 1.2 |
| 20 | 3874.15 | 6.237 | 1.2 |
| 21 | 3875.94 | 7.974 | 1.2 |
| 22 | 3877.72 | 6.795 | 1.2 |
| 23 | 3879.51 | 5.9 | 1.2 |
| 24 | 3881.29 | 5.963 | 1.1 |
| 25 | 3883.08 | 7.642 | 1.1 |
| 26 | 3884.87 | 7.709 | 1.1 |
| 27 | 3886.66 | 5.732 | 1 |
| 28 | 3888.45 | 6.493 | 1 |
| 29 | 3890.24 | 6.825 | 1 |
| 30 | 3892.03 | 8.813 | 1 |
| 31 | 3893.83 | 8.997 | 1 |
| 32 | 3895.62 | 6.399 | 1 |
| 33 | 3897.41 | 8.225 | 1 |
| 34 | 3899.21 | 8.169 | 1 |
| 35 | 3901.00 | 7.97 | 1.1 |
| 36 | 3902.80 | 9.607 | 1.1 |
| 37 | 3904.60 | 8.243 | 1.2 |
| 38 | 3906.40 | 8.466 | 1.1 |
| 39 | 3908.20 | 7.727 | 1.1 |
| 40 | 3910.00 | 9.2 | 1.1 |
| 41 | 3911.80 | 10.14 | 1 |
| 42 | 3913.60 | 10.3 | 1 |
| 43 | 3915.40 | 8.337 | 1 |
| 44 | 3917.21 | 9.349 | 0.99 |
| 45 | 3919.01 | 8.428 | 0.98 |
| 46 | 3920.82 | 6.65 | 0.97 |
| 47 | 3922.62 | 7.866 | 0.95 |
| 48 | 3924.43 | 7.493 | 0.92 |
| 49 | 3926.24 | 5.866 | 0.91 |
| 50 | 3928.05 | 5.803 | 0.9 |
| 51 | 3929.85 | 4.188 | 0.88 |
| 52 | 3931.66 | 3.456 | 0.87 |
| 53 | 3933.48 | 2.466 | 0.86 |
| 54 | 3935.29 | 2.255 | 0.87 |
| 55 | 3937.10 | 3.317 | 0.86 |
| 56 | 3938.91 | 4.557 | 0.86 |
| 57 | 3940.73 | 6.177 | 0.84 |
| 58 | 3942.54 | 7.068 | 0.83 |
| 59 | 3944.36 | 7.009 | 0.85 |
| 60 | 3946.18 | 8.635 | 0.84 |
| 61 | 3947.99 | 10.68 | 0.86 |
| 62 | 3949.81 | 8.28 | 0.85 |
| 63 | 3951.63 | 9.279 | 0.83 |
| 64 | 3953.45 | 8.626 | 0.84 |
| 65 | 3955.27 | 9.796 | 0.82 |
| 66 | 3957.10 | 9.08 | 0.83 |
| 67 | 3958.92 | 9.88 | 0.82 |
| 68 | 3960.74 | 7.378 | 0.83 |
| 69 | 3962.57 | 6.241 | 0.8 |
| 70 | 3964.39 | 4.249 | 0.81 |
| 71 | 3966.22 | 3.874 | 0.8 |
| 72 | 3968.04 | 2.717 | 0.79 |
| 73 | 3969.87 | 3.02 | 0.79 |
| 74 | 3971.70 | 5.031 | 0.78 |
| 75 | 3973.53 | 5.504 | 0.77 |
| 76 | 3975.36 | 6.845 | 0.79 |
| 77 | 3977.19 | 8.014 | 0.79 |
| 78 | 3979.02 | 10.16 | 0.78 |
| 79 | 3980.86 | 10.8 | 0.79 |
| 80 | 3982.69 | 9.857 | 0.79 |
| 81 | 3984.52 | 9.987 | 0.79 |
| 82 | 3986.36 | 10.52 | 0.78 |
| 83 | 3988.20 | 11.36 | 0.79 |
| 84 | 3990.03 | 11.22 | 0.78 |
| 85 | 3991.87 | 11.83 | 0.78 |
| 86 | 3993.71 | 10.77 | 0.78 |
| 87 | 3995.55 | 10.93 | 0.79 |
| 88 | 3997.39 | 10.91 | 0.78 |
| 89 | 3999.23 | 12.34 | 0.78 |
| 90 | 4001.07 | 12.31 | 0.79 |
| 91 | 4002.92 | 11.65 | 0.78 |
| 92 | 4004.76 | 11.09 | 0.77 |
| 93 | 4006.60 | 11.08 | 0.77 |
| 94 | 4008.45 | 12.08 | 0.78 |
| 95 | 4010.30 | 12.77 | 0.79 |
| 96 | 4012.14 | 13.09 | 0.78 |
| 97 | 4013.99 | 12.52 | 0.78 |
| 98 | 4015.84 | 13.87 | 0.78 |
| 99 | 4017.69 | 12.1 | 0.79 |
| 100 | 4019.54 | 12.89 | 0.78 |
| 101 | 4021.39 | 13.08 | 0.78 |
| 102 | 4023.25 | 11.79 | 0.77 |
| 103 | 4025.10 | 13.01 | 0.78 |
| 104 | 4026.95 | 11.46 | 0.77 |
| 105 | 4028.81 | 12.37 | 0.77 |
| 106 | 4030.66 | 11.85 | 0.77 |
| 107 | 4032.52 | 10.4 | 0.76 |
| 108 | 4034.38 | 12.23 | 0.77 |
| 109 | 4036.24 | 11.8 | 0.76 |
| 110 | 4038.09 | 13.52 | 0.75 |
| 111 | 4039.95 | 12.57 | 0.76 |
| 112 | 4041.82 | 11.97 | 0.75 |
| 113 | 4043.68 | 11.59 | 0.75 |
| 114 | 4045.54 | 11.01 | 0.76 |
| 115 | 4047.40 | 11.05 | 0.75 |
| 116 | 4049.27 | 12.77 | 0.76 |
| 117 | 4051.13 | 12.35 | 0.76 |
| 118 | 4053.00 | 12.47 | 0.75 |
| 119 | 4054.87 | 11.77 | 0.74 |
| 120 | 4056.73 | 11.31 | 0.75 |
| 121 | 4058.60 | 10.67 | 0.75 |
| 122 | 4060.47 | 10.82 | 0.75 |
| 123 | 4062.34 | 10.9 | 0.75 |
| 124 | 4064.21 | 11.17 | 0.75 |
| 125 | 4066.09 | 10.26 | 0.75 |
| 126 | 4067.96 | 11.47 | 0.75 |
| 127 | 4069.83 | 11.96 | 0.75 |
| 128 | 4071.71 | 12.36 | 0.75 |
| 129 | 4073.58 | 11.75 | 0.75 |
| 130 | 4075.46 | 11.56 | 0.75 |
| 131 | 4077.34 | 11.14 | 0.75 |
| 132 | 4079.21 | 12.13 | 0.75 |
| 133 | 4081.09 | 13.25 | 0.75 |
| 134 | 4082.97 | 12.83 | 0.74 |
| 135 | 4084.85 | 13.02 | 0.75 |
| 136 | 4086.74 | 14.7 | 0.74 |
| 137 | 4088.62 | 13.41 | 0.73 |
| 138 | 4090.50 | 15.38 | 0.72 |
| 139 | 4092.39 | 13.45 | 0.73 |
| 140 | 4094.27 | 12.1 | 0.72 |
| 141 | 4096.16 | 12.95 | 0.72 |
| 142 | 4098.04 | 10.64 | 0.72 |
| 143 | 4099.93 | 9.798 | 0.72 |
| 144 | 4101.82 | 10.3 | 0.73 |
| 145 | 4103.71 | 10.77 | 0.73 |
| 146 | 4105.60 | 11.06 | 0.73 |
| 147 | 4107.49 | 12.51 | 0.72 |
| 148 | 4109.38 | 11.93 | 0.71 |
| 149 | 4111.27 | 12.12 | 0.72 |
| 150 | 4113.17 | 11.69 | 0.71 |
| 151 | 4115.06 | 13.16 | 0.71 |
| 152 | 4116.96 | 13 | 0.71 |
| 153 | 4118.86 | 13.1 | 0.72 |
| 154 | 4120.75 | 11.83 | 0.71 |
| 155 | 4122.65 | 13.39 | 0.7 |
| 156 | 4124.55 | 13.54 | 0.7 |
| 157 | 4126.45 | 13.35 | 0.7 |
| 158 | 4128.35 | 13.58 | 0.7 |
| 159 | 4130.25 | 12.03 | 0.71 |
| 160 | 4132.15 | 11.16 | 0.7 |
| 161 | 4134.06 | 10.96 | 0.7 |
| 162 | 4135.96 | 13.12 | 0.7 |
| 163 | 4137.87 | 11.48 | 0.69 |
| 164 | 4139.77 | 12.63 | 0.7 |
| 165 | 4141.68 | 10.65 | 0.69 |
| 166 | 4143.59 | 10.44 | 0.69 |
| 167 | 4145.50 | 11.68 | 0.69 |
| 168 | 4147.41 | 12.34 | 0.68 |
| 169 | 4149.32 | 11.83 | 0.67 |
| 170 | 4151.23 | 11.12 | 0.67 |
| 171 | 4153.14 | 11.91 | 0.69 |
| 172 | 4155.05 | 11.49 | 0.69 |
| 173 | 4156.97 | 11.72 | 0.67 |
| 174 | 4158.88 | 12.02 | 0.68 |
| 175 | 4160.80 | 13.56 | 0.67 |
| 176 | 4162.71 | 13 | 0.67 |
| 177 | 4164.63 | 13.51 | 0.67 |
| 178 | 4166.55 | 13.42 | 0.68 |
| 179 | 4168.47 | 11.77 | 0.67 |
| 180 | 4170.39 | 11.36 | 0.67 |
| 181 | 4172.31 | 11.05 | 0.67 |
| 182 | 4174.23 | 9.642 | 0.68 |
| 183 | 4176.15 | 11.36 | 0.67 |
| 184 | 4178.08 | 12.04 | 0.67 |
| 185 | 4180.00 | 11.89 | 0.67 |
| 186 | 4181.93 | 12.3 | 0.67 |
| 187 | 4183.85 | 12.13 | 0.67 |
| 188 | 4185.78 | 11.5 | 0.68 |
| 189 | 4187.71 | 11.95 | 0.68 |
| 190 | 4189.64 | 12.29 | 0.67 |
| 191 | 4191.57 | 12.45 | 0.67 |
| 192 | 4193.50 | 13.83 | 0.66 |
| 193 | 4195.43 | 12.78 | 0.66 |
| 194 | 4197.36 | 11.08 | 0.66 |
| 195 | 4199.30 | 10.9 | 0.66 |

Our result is 1.82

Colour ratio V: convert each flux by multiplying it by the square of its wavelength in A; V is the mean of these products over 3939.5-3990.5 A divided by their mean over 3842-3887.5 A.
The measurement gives 1.27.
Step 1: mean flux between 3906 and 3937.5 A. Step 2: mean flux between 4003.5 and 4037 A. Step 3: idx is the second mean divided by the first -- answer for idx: 1.8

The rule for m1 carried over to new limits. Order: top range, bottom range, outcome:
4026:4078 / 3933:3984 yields 1.78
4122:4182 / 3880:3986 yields 1.84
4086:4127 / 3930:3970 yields 2.13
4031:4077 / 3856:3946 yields 1.83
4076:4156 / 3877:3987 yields 1.84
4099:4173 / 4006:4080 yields 1.06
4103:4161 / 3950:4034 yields 1.29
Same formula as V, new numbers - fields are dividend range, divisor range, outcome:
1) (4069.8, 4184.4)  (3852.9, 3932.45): 1.89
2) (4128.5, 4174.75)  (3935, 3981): 1.90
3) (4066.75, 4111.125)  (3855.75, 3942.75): 1.95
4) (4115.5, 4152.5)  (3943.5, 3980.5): 1.83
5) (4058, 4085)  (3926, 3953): 2.08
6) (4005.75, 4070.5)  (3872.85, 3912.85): 1.66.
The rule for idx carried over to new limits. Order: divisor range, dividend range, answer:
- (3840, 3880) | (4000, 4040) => 1.91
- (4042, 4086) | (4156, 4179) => 1.02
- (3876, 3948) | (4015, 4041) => 1.74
